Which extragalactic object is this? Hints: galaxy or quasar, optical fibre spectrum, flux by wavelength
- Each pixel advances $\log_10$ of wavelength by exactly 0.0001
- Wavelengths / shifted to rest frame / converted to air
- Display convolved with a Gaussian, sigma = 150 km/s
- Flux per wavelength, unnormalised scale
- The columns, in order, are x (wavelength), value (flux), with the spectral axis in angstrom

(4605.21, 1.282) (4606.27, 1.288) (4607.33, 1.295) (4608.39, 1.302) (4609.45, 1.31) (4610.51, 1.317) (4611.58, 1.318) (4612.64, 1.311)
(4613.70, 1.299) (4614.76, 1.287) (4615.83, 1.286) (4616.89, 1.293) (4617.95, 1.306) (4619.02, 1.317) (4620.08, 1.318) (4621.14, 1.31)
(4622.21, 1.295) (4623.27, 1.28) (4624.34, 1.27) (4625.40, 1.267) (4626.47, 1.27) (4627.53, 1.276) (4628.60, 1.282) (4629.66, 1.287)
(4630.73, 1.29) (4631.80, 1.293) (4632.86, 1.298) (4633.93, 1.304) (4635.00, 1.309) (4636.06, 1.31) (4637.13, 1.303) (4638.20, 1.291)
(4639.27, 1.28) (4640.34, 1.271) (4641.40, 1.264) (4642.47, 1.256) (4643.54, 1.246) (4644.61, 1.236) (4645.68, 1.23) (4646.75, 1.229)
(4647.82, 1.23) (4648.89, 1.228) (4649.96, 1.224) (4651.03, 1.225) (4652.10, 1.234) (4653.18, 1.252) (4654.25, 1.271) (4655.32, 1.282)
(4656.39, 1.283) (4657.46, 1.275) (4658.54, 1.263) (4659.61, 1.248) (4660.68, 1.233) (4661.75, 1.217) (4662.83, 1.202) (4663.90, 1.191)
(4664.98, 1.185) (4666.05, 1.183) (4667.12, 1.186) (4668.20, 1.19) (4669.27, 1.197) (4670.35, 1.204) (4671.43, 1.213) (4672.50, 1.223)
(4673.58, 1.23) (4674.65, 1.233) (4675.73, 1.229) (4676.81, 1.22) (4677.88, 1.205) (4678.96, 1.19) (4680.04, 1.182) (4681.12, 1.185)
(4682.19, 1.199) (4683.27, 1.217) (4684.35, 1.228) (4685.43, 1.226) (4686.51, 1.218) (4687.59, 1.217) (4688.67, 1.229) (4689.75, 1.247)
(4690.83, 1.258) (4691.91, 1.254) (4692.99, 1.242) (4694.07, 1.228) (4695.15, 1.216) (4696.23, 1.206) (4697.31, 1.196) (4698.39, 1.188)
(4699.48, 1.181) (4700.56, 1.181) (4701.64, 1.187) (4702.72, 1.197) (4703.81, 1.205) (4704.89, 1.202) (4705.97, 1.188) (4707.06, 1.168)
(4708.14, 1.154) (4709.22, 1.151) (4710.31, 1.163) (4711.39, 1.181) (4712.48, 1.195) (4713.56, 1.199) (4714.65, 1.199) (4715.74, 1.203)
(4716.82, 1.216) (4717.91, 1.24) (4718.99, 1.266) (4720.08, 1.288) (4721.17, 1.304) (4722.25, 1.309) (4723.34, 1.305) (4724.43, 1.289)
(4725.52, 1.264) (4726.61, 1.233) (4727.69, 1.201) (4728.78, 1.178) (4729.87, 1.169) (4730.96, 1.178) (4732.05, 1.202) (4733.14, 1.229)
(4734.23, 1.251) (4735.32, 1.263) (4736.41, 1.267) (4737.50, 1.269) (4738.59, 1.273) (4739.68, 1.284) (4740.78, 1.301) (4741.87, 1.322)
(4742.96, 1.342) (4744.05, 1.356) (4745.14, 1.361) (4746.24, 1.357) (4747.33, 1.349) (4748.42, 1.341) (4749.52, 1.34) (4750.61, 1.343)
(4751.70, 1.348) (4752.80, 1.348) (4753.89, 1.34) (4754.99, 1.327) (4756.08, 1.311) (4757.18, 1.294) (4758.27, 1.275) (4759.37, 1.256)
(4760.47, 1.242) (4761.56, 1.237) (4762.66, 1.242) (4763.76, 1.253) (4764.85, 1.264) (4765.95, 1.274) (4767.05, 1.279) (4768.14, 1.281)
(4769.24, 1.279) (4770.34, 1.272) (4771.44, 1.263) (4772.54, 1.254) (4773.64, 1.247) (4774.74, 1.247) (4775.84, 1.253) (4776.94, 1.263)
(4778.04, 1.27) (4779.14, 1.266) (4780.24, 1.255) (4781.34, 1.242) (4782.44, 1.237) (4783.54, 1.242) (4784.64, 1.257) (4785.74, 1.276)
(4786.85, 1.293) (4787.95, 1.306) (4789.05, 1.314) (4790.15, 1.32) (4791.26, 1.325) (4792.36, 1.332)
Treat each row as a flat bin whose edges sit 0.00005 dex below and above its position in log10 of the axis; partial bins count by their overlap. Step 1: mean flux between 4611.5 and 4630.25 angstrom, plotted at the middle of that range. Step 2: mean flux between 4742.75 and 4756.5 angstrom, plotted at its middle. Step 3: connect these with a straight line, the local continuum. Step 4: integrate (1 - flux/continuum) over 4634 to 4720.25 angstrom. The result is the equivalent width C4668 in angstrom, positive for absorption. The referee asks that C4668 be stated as 6.0 angstrom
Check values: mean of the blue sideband 1.29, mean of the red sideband 1.34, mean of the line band 1.22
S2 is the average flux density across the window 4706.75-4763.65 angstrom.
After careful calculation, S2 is 1.26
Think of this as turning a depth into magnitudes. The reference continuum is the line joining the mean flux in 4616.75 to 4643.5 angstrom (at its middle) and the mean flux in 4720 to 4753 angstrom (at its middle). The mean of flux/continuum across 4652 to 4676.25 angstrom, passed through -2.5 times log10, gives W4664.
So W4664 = 0.05 mag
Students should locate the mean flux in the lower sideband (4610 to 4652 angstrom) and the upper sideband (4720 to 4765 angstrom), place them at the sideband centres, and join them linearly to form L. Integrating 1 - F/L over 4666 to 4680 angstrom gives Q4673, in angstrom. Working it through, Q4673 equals 0.8 angstrom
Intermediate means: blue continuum 1.28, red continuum 1.28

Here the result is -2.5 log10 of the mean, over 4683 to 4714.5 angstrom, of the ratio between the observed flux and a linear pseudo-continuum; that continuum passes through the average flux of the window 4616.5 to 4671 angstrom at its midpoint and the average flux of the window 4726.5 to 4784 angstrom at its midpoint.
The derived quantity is 0.06 mag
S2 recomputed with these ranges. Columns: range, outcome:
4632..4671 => 1.25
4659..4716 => 1.21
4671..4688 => 1.21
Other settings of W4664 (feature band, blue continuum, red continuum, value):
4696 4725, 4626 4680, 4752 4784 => 0.039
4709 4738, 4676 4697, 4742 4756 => 0.054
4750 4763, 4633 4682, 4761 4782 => -0.035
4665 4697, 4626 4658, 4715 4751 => 0.048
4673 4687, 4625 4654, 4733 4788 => 0.053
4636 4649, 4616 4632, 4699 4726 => 0.014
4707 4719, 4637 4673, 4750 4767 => 0.065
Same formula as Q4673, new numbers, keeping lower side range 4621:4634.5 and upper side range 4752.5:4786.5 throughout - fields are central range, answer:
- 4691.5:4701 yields 0.5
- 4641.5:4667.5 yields 1.0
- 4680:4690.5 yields 0.5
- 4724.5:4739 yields 0.5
